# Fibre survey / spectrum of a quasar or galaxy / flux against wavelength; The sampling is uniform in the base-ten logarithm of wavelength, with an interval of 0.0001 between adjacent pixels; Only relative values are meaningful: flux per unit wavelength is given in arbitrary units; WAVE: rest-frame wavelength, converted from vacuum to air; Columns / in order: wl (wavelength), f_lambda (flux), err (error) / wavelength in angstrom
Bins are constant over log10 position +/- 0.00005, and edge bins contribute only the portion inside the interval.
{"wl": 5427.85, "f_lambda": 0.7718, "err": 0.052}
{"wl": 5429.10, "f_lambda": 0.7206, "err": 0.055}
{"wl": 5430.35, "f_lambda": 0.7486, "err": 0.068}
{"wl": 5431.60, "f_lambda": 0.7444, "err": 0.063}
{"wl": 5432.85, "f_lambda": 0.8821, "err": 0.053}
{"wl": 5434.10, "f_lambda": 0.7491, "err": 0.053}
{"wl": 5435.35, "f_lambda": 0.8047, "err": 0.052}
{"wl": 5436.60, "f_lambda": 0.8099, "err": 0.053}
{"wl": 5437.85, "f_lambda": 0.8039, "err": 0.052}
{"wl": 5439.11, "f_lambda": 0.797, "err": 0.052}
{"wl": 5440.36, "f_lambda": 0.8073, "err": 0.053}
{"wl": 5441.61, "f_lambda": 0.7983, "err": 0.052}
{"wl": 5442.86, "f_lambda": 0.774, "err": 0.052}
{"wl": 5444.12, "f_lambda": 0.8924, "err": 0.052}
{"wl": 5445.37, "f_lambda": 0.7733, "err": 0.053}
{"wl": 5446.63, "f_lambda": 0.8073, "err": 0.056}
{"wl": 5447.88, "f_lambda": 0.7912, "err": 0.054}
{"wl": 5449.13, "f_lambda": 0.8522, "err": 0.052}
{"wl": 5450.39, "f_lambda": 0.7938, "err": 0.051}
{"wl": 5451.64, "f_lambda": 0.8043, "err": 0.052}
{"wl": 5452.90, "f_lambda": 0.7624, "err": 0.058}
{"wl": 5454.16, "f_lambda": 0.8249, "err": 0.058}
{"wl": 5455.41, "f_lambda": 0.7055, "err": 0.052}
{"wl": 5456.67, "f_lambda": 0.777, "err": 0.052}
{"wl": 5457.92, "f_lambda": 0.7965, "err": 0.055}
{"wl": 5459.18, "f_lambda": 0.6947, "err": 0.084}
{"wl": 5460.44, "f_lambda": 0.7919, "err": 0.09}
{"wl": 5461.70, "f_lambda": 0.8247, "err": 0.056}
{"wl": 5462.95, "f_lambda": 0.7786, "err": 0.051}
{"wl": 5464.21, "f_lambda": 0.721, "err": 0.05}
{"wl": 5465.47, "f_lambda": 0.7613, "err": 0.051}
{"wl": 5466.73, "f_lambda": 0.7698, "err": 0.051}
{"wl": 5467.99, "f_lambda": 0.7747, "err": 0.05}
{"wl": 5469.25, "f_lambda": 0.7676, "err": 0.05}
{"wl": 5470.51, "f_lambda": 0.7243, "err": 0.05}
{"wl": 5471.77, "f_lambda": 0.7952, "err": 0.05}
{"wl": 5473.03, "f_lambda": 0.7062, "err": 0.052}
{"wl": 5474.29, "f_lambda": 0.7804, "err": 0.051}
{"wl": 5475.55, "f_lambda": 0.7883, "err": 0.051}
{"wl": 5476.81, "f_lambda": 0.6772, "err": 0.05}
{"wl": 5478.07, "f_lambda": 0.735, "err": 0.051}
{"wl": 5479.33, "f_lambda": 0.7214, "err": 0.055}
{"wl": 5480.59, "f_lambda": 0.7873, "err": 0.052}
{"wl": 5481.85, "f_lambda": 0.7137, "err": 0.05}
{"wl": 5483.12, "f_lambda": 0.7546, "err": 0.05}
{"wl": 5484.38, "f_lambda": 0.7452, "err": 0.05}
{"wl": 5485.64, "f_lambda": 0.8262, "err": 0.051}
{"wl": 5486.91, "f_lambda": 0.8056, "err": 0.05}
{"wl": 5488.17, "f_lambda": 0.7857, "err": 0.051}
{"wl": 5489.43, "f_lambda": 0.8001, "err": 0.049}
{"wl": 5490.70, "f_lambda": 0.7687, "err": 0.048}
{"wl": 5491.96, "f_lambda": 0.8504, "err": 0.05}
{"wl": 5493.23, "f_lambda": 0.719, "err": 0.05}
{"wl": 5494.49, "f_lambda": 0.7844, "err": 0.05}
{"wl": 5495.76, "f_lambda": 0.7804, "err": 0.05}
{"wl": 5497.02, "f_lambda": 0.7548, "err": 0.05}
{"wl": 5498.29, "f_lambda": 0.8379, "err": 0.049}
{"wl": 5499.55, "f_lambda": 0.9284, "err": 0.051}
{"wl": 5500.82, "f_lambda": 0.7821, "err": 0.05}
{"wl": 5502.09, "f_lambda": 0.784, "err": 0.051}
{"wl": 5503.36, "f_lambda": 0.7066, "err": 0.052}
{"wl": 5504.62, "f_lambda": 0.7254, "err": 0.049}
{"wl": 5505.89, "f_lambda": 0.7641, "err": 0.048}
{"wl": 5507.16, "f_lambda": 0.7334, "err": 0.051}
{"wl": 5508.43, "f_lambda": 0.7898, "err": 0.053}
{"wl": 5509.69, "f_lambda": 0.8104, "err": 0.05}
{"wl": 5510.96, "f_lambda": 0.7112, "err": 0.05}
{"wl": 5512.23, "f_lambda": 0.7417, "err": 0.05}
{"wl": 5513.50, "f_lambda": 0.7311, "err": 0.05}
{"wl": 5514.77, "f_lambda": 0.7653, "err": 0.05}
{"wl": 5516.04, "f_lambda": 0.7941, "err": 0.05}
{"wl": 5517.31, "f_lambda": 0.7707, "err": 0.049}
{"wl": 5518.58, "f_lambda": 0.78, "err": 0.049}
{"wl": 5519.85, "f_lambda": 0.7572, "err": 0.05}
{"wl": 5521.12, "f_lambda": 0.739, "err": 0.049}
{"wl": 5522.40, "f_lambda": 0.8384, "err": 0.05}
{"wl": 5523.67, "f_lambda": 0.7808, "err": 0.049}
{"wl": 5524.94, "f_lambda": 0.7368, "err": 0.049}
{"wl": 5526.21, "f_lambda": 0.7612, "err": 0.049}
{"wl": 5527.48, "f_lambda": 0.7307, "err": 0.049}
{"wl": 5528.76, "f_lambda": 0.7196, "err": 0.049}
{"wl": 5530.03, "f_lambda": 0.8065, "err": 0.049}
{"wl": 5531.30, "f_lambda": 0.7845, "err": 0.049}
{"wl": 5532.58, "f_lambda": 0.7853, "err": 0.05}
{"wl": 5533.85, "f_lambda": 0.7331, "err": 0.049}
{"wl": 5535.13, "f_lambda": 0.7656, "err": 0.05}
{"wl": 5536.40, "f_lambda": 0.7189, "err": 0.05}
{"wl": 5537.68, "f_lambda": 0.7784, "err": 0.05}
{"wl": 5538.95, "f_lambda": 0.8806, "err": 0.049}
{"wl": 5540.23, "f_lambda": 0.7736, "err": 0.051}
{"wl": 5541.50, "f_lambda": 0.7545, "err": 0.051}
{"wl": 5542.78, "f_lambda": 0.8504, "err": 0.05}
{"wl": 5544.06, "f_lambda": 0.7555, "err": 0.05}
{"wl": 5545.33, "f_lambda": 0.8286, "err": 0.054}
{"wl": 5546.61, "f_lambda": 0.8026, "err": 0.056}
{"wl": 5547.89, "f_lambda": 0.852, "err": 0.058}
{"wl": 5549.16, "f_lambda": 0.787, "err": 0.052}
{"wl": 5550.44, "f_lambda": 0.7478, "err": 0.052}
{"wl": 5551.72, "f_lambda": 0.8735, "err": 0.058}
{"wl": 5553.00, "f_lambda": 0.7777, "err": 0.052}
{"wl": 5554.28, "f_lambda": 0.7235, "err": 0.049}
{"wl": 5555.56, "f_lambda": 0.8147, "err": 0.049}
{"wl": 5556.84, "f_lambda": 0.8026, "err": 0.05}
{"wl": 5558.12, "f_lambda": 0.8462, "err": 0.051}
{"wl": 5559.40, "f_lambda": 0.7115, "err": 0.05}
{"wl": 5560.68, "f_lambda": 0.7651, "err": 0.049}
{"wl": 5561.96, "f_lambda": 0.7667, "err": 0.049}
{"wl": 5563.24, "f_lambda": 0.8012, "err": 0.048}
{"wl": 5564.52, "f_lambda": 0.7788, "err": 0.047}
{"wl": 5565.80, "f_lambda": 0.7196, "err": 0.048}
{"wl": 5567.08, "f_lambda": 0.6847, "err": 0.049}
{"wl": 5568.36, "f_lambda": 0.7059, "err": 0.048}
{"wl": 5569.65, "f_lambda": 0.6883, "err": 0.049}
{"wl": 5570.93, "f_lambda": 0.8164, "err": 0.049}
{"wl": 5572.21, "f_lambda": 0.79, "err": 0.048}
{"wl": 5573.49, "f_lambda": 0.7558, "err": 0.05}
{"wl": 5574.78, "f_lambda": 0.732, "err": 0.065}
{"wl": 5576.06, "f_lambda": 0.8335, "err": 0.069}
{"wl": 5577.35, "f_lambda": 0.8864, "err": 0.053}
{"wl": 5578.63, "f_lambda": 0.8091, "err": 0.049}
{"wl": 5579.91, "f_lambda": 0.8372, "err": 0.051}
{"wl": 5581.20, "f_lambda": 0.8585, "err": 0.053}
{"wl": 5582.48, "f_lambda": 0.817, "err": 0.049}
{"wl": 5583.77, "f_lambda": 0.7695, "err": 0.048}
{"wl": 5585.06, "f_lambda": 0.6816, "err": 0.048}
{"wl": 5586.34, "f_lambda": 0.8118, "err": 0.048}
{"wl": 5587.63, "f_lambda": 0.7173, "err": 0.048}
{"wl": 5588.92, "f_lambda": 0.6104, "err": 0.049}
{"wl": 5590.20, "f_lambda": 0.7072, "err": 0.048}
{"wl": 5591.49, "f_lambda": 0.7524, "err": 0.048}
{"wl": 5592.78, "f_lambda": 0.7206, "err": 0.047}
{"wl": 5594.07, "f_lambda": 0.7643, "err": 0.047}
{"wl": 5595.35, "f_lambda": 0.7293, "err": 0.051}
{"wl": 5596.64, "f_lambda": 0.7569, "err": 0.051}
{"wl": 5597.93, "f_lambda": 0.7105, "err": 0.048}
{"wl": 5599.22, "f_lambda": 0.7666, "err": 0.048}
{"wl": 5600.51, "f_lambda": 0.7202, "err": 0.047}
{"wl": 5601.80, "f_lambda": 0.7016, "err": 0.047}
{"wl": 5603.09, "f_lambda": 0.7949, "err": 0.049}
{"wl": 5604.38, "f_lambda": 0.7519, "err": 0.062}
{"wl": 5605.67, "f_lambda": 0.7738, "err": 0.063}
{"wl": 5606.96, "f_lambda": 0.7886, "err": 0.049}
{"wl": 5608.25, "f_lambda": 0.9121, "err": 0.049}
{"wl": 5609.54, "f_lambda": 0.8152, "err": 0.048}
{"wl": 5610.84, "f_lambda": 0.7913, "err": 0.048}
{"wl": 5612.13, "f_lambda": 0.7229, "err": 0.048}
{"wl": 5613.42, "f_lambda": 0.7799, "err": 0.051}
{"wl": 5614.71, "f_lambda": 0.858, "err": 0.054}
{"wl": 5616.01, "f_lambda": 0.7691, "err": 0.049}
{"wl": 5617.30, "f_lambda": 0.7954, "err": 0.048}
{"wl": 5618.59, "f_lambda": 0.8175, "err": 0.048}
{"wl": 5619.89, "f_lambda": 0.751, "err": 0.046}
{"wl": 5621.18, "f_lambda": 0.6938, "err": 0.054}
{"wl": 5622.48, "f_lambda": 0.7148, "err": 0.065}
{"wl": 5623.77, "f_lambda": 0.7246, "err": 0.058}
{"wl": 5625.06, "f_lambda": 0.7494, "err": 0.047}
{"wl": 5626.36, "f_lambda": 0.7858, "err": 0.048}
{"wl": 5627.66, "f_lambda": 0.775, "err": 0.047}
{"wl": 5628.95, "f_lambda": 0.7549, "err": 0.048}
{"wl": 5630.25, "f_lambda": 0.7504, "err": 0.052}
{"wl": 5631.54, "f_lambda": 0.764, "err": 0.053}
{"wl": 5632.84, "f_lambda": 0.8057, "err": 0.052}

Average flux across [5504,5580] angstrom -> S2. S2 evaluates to 0.775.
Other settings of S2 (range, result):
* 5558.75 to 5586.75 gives 0.774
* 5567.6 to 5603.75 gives 0.758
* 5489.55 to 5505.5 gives 0.785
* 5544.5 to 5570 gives 0.775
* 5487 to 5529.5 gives 0.772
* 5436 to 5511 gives 0.778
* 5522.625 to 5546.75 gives 0.777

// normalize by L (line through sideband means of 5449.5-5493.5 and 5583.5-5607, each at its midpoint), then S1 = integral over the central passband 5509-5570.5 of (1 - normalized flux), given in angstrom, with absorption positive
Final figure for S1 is -1.7 angstrom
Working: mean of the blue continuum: 0.767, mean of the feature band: 0.772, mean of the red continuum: 0.737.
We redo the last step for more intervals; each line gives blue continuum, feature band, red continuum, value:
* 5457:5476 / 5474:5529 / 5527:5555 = 0.4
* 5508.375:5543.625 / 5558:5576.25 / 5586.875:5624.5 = 0.2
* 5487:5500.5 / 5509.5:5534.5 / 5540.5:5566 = 1.0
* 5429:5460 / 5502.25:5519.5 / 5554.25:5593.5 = 0.5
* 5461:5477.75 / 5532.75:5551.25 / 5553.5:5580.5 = -0.4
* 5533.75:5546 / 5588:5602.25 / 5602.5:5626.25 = 1.1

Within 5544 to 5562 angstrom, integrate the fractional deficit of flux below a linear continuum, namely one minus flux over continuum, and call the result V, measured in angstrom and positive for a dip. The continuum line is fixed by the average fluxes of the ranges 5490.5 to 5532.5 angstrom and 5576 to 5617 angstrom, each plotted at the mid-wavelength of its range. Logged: -0.5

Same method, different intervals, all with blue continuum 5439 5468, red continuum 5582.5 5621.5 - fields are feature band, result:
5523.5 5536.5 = 0.3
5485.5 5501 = -0.4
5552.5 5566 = -0.1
